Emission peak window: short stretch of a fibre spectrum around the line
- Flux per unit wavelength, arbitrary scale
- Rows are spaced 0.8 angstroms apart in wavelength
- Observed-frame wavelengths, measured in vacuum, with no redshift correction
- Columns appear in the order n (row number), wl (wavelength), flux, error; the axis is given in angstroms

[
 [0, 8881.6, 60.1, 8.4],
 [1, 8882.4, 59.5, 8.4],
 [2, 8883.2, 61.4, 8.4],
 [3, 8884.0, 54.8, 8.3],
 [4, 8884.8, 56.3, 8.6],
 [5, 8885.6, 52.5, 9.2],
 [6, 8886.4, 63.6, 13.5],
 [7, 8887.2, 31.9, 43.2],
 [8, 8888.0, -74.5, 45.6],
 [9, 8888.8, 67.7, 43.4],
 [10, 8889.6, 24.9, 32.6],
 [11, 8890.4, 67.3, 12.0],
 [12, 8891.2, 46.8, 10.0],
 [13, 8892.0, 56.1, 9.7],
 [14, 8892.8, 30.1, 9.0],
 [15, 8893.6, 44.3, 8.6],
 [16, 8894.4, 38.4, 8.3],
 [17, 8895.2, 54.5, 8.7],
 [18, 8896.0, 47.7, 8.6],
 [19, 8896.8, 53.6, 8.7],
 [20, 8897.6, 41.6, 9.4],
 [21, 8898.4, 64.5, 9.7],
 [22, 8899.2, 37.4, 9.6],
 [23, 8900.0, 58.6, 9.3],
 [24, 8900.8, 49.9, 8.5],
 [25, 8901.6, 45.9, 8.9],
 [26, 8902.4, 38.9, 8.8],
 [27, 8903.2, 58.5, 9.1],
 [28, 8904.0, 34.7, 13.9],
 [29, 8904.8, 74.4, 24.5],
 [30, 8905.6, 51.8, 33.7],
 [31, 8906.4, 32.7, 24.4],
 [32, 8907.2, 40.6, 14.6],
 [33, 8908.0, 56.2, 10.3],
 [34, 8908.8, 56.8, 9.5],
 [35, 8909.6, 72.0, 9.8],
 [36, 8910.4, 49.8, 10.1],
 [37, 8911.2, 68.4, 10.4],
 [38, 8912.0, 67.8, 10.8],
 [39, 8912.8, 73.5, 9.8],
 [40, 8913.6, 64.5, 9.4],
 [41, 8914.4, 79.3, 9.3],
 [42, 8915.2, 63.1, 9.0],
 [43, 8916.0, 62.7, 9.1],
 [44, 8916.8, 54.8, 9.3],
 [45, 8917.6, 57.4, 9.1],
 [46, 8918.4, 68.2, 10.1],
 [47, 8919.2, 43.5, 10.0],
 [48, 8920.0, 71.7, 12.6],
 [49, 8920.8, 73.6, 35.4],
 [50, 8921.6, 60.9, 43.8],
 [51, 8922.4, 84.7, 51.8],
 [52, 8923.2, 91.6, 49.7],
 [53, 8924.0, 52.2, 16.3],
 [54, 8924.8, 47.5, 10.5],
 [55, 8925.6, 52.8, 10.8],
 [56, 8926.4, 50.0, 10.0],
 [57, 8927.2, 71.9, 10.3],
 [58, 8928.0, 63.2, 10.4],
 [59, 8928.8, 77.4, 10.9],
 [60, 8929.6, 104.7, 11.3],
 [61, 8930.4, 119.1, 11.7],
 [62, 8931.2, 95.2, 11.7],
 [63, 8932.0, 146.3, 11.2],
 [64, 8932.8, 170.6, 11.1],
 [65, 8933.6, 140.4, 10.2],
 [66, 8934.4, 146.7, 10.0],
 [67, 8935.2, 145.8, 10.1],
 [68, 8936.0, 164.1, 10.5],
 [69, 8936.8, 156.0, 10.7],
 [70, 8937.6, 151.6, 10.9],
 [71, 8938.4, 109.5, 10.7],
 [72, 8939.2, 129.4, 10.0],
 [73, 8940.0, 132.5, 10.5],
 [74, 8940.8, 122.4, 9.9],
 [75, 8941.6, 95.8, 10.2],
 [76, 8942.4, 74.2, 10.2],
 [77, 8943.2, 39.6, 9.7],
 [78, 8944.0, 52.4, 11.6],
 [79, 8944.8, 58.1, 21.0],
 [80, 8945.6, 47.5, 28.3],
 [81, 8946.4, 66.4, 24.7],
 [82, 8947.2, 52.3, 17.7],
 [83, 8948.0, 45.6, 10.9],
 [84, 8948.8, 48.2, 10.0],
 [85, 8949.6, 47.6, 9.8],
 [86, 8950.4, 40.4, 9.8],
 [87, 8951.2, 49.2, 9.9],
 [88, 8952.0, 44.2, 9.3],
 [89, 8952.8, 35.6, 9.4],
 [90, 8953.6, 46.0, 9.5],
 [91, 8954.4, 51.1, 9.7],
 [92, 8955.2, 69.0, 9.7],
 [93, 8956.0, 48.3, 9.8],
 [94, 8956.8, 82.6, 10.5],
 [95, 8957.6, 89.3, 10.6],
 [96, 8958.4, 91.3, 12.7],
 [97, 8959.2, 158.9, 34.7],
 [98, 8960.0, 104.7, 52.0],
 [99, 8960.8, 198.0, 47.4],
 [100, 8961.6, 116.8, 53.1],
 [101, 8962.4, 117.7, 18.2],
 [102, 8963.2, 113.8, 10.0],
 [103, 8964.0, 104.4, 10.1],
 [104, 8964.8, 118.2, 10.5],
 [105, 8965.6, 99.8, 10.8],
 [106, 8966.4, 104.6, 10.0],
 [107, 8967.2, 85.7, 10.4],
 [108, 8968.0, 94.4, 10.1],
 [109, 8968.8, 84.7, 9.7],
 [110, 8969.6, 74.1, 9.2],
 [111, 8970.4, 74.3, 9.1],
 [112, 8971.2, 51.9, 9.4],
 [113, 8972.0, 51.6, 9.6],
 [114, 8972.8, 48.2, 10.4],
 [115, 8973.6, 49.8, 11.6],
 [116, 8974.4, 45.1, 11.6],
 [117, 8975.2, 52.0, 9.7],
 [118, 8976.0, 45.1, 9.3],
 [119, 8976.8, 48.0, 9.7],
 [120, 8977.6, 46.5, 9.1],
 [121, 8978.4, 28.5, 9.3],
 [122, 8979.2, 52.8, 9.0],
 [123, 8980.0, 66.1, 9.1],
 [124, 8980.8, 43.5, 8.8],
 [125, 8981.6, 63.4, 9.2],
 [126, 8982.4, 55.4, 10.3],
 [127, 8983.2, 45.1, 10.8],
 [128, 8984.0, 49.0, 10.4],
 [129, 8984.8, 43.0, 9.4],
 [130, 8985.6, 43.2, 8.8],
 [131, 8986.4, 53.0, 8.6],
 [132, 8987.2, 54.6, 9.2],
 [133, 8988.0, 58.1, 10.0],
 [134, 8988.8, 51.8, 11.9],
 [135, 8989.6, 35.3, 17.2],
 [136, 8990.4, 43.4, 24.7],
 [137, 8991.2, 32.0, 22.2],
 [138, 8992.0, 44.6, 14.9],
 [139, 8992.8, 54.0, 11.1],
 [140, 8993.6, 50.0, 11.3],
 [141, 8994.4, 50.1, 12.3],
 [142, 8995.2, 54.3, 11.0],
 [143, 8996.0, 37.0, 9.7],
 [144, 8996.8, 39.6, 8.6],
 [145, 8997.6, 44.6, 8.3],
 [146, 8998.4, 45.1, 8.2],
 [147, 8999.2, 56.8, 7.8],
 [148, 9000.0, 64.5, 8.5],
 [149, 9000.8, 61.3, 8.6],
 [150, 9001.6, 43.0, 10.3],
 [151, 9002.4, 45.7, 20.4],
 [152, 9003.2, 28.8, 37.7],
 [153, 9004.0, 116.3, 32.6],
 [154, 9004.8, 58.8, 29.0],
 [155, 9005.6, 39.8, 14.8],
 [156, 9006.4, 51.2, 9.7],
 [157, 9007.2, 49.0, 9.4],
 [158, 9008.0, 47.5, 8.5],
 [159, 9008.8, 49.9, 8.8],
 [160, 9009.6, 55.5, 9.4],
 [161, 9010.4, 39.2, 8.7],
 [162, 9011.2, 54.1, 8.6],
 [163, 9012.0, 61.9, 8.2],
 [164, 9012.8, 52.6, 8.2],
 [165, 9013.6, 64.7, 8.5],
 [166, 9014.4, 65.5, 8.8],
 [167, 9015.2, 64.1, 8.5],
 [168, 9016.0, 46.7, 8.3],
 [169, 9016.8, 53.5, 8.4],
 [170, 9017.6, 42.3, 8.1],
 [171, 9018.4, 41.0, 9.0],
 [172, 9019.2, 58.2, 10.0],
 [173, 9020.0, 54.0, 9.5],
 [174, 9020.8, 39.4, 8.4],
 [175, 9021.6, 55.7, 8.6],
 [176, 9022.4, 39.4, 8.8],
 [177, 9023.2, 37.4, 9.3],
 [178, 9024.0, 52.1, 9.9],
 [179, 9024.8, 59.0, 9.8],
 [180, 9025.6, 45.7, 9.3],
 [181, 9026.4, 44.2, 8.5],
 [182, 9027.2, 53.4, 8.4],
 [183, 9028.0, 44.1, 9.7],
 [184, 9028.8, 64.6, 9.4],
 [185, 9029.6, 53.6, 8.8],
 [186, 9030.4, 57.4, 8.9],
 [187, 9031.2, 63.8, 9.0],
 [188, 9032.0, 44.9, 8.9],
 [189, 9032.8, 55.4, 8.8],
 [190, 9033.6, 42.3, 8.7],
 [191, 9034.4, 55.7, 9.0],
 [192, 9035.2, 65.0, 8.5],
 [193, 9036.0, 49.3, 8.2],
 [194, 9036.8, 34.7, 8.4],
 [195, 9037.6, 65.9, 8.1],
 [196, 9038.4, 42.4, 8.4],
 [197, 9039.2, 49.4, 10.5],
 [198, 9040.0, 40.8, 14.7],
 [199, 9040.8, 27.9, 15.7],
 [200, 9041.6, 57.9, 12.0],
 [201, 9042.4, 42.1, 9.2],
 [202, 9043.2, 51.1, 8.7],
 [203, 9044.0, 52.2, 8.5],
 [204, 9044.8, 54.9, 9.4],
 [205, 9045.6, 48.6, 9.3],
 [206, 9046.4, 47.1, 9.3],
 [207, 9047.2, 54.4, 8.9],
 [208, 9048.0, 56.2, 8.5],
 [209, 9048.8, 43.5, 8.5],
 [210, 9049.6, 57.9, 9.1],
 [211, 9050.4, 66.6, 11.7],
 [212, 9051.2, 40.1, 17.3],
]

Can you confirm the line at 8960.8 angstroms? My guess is [N II]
